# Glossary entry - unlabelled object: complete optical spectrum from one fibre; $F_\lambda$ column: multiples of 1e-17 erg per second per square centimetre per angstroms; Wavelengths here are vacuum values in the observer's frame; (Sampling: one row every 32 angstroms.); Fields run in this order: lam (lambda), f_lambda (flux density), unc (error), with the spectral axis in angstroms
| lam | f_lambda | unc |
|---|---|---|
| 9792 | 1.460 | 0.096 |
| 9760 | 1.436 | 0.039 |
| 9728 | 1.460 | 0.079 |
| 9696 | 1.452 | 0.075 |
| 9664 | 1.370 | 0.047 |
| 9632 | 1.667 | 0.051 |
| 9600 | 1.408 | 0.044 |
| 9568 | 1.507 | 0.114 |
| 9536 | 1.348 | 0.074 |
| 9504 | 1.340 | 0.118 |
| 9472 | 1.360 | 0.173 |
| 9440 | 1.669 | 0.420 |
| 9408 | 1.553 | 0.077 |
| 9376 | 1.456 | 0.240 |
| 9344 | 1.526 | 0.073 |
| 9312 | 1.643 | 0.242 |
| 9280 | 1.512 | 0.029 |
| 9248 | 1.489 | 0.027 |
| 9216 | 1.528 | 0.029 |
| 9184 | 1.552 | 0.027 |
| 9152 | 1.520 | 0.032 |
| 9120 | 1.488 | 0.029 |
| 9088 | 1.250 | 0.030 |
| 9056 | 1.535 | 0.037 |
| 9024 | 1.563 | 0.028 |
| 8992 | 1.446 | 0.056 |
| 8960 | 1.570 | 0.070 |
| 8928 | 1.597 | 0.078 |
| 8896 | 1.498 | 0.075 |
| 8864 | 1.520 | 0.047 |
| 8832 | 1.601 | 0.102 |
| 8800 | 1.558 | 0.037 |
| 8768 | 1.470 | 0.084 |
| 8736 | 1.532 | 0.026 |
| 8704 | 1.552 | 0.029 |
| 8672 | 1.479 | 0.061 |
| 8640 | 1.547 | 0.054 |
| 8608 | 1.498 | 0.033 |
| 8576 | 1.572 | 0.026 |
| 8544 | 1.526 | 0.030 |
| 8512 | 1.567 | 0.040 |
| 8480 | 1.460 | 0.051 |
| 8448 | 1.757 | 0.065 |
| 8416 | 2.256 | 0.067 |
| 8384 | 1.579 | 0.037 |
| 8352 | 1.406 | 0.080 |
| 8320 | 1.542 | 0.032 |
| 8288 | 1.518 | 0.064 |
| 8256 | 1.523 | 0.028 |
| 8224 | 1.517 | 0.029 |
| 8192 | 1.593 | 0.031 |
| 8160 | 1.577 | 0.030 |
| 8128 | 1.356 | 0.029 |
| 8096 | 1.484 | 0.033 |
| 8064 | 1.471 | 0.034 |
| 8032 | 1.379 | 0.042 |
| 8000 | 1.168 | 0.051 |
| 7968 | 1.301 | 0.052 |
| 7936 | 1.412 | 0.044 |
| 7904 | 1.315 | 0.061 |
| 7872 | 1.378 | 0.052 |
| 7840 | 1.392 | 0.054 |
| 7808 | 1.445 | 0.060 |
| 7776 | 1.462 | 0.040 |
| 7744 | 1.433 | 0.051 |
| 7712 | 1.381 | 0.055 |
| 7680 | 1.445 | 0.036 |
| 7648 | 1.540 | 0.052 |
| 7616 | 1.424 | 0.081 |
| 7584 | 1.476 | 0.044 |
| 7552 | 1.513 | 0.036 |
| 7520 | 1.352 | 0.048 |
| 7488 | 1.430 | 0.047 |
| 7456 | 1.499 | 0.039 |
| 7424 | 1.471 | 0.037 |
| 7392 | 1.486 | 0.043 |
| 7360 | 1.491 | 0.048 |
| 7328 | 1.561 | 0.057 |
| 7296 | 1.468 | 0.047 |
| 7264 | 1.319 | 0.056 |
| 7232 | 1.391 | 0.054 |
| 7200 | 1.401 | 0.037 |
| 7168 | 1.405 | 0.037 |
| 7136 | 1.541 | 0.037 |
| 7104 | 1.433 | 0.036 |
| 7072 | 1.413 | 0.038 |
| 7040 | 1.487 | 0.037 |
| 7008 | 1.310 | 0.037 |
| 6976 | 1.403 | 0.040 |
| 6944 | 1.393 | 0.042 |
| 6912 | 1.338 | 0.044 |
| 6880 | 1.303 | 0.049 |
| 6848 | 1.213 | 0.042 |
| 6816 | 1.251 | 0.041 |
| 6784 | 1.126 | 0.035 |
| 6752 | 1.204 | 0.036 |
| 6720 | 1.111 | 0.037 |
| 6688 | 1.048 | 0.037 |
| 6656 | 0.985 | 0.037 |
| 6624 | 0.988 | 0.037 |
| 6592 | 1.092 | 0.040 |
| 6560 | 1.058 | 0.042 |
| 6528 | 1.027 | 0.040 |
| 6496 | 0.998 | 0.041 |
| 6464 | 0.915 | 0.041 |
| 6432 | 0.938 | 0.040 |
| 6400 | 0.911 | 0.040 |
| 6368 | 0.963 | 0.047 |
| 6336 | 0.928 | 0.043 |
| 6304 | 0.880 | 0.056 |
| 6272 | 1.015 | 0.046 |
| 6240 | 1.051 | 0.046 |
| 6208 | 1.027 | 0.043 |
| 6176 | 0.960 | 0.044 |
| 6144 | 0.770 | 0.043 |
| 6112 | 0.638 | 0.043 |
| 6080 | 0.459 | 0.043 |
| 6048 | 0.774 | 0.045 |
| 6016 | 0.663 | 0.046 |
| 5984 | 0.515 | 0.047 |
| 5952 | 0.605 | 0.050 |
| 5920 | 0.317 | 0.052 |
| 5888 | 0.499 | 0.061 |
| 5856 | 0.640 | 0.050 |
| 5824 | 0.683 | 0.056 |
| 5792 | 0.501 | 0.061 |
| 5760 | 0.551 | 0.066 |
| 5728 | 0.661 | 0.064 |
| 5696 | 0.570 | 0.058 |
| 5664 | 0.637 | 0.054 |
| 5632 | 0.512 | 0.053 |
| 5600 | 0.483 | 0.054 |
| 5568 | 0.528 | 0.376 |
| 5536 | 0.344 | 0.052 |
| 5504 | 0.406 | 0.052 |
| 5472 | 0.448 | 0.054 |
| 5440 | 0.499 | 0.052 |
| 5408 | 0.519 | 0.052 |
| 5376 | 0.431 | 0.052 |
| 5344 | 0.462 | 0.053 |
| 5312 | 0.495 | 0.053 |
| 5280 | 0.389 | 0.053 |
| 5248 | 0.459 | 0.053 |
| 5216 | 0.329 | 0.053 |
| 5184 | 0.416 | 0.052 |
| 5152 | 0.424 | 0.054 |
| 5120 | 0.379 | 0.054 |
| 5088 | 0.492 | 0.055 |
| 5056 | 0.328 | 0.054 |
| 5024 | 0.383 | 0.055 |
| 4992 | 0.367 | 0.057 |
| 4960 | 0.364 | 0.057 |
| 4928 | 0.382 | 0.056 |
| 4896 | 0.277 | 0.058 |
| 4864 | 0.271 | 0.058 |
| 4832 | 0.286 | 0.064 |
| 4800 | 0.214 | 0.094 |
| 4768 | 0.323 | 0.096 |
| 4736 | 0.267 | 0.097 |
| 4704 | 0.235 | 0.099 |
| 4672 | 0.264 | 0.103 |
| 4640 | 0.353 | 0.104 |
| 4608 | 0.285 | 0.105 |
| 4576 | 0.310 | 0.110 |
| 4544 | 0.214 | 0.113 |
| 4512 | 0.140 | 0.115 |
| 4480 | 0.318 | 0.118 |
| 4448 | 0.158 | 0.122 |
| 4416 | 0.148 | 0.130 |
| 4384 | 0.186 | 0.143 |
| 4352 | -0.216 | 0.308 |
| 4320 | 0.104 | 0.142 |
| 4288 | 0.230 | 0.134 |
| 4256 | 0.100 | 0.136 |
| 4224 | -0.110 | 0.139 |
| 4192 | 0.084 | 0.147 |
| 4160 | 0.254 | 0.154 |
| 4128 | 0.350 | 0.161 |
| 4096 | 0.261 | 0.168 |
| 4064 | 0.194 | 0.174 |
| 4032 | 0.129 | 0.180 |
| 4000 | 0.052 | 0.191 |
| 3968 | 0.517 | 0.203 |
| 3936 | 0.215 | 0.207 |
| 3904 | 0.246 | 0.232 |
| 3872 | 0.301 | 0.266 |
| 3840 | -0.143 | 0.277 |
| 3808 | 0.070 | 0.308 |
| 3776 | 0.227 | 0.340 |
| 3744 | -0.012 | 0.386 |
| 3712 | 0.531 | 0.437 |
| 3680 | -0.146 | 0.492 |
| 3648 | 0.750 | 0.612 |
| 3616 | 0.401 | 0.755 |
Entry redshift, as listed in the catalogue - 0.54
